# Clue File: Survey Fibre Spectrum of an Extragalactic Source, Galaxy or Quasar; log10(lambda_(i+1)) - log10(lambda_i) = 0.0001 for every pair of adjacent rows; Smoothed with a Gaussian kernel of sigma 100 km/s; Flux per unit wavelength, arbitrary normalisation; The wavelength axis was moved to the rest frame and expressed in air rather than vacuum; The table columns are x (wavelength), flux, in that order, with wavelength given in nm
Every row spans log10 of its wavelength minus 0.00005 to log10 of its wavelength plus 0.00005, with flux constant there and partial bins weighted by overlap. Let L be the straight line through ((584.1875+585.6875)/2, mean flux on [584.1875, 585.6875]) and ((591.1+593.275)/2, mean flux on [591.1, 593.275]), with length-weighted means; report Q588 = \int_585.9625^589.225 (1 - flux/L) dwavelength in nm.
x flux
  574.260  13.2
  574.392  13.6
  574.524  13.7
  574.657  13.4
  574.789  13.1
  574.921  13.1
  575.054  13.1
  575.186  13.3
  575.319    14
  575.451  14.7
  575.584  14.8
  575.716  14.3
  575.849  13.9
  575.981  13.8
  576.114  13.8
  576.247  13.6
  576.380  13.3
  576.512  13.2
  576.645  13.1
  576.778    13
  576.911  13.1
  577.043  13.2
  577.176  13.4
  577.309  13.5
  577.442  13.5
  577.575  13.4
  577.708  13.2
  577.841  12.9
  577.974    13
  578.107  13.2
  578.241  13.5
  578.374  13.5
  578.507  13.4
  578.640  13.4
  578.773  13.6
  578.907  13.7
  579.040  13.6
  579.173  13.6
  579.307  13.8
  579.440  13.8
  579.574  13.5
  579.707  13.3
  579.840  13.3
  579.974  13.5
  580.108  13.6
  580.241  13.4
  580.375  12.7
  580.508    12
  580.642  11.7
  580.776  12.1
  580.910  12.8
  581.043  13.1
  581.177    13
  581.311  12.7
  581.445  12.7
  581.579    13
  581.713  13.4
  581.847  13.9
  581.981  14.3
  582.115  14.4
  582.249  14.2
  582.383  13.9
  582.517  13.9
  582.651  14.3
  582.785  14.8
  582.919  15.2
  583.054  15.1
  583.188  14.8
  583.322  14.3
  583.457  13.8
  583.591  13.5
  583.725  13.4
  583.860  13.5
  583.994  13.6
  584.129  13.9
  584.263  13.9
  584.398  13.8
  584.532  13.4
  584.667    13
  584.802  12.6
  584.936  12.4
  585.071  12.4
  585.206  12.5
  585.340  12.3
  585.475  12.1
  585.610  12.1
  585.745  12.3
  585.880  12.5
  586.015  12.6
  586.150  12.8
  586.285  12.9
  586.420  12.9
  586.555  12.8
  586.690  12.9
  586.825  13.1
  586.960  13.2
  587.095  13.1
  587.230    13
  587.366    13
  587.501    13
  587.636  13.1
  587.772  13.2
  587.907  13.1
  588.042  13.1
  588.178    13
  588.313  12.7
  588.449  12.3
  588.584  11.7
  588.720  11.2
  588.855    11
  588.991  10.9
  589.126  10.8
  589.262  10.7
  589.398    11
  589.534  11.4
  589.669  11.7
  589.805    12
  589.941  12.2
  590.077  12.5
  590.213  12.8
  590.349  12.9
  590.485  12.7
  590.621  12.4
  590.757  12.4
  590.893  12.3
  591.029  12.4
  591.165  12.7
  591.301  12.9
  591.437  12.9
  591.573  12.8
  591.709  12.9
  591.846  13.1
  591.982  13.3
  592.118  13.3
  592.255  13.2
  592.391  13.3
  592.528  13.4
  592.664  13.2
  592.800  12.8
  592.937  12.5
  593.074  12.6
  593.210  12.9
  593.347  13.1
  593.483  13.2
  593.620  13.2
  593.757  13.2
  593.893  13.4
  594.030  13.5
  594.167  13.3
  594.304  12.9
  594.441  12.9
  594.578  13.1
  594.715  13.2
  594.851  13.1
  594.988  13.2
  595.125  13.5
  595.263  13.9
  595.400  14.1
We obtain 0.08 nm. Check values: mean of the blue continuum 12.8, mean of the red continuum 13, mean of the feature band 12.5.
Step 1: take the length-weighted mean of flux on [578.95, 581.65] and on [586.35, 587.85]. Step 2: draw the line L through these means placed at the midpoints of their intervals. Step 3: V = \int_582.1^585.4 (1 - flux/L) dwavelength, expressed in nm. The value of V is -0.17 nm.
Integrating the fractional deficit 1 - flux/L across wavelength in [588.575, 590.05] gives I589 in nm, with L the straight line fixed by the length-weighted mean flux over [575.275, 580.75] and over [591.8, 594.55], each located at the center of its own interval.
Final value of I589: 0.21 nm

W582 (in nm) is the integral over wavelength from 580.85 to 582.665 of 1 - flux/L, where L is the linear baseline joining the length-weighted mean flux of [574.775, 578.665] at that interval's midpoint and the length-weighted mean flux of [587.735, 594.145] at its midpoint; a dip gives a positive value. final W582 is -0.05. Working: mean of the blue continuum 13.5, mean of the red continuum 12.6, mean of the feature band 13.5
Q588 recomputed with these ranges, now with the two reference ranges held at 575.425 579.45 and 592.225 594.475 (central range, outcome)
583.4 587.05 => 0.10 nm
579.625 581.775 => 0.09 nm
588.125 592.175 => 0.29 nm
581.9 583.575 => -0.13 nm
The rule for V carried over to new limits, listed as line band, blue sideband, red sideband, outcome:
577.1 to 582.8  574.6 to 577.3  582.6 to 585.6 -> 0.08 nm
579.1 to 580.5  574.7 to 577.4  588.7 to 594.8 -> -0.01 nm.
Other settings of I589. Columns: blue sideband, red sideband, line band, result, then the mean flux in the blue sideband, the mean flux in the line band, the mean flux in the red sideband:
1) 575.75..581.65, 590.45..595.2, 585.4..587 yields 0.05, 13.2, 12.7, 13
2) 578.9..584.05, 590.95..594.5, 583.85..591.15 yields 0.41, 13.6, 12.5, 13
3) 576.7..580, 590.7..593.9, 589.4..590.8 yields 0.08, 13.4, 12.2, 13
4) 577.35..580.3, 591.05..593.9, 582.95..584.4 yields -0.08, 13.4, 14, 13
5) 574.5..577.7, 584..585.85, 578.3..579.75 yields -0.03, 13.5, 13.6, 12.8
